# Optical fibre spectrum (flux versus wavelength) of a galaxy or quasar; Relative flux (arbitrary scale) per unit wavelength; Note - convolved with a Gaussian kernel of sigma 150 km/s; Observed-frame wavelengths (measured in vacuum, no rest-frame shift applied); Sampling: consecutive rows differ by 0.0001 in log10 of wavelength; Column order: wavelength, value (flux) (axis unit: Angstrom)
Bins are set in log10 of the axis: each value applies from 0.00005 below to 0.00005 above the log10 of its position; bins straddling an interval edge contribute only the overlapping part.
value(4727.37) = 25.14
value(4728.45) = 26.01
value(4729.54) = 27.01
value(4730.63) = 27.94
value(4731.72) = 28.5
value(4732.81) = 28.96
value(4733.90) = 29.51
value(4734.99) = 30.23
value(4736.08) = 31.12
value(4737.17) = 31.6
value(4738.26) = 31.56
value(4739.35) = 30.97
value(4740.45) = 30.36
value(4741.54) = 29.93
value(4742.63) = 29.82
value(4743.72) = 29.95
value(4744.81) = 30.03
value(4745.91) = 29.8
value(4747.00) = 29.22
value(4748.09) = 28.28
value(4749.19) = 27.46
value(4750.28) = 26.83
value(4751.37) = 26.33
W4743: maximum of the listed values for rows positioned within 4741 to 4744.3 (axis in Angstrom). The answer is 29.95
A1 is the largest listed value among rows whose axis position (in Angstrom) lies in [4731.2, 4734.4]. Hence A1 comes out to 29.51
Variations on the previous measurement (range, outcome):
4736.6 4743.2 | 31.6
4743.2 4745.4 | 30.03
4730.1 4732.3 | 28.5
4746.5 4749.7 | 29.22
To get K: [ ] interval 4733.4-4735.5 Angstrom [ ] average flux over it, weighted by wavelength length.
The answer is 29.9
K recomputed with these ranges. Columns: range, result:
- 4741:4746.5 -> 29.9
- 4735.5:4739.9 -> 31.3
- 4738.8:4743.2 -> 30.3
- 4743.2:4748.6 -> 29.5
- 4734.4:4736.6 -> 30.7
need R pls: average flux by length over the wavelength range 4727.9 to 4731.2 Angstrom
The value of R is 27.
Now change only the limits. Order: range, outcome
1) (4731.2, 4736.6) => 29.7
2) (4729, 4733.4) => 28.1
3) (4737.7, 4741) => 30.9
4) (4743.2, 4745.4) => 29.9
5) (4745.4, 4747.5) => 29.6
